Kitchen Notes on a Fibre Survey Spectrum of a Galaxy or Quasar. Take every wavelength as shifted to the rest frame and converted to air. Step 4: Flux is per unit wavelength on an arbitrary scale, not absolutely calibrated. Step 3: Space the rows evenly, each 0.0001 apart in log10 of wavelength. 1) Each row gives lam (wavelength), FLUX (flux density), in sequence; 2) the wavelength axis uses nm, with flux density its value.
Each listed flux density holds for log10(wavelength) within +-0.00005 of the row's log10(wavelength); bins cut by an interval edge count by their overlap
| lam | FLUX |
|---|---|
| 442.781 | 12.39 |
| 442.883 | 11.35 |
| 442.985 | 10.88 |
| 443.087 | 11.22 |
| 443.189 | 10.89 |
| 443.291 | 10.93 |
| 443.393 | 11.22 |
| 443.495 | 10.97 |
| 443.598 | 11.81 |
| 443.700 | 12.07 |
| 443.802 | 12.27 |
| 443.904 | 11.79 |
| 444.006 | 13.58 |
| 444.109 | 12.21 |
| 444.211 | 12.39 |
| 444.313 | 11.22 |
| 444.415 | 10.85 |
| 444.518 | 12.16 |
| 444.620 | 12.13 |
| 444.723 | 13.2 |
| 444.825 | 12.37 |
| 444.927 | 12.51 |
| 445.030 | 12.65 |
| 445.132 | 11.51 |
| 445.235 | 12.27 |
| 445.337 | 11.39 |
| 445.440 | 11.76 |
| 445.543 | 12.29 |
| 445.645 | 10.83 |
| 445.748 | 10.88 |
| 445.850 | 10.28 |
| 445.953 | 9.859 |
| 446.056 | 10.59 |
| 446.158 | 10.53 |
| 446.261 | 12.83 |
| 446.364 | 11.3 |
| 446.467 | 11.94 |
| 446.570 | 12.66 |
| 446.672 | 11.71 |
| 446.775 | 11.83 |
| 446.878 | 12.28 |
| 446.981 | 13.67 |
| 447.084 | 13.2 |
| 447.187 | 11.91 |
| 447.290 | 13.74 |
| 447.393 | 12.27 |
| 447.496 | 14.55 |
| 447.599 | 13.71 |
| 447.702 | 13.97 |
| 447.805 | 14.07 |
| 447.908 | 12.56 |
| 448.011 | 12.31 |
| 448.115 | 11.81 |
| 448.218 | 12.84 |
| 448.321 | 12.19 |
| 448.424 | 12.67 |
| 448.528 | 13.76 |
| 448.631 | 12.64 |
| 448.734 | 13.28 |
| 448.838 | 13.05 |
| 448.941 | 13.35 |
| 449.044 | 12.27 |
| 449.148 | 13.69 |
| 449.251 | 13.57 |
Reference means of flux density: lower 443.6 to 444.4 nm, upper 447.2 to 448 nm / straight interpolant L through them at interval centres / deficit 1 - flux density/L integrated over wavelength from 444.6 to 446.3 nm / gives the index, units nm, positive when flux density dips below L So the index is 0.138 nm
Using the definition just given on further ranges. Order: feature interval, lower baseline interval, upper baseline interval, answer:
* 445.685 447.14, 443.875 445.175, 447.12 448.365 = 0.12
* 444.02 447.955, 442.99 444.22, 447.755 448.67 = 0.03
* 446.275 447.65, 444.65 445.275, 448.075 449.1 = -0.01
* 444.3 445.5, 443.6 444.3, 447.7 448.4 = 0.04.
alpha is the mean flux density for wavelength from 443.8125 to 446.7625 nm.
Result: 11.8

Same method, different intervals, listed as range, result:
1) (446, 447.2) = 12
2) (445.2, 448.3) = 12.2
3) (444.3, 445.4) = 12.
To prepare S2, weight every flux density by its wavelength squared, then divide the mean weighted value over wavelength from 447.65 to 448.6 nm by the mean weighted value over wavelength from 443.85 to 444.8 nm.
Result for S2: 1.08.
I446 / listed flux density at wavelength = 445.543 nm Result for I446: 12.29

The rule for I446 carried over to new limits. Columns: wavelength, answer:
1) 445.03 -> 12.65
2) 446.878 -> 12.28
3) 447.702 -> 13.97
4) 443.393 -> 11.22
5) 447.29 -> 13.74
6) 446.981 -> 13.67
